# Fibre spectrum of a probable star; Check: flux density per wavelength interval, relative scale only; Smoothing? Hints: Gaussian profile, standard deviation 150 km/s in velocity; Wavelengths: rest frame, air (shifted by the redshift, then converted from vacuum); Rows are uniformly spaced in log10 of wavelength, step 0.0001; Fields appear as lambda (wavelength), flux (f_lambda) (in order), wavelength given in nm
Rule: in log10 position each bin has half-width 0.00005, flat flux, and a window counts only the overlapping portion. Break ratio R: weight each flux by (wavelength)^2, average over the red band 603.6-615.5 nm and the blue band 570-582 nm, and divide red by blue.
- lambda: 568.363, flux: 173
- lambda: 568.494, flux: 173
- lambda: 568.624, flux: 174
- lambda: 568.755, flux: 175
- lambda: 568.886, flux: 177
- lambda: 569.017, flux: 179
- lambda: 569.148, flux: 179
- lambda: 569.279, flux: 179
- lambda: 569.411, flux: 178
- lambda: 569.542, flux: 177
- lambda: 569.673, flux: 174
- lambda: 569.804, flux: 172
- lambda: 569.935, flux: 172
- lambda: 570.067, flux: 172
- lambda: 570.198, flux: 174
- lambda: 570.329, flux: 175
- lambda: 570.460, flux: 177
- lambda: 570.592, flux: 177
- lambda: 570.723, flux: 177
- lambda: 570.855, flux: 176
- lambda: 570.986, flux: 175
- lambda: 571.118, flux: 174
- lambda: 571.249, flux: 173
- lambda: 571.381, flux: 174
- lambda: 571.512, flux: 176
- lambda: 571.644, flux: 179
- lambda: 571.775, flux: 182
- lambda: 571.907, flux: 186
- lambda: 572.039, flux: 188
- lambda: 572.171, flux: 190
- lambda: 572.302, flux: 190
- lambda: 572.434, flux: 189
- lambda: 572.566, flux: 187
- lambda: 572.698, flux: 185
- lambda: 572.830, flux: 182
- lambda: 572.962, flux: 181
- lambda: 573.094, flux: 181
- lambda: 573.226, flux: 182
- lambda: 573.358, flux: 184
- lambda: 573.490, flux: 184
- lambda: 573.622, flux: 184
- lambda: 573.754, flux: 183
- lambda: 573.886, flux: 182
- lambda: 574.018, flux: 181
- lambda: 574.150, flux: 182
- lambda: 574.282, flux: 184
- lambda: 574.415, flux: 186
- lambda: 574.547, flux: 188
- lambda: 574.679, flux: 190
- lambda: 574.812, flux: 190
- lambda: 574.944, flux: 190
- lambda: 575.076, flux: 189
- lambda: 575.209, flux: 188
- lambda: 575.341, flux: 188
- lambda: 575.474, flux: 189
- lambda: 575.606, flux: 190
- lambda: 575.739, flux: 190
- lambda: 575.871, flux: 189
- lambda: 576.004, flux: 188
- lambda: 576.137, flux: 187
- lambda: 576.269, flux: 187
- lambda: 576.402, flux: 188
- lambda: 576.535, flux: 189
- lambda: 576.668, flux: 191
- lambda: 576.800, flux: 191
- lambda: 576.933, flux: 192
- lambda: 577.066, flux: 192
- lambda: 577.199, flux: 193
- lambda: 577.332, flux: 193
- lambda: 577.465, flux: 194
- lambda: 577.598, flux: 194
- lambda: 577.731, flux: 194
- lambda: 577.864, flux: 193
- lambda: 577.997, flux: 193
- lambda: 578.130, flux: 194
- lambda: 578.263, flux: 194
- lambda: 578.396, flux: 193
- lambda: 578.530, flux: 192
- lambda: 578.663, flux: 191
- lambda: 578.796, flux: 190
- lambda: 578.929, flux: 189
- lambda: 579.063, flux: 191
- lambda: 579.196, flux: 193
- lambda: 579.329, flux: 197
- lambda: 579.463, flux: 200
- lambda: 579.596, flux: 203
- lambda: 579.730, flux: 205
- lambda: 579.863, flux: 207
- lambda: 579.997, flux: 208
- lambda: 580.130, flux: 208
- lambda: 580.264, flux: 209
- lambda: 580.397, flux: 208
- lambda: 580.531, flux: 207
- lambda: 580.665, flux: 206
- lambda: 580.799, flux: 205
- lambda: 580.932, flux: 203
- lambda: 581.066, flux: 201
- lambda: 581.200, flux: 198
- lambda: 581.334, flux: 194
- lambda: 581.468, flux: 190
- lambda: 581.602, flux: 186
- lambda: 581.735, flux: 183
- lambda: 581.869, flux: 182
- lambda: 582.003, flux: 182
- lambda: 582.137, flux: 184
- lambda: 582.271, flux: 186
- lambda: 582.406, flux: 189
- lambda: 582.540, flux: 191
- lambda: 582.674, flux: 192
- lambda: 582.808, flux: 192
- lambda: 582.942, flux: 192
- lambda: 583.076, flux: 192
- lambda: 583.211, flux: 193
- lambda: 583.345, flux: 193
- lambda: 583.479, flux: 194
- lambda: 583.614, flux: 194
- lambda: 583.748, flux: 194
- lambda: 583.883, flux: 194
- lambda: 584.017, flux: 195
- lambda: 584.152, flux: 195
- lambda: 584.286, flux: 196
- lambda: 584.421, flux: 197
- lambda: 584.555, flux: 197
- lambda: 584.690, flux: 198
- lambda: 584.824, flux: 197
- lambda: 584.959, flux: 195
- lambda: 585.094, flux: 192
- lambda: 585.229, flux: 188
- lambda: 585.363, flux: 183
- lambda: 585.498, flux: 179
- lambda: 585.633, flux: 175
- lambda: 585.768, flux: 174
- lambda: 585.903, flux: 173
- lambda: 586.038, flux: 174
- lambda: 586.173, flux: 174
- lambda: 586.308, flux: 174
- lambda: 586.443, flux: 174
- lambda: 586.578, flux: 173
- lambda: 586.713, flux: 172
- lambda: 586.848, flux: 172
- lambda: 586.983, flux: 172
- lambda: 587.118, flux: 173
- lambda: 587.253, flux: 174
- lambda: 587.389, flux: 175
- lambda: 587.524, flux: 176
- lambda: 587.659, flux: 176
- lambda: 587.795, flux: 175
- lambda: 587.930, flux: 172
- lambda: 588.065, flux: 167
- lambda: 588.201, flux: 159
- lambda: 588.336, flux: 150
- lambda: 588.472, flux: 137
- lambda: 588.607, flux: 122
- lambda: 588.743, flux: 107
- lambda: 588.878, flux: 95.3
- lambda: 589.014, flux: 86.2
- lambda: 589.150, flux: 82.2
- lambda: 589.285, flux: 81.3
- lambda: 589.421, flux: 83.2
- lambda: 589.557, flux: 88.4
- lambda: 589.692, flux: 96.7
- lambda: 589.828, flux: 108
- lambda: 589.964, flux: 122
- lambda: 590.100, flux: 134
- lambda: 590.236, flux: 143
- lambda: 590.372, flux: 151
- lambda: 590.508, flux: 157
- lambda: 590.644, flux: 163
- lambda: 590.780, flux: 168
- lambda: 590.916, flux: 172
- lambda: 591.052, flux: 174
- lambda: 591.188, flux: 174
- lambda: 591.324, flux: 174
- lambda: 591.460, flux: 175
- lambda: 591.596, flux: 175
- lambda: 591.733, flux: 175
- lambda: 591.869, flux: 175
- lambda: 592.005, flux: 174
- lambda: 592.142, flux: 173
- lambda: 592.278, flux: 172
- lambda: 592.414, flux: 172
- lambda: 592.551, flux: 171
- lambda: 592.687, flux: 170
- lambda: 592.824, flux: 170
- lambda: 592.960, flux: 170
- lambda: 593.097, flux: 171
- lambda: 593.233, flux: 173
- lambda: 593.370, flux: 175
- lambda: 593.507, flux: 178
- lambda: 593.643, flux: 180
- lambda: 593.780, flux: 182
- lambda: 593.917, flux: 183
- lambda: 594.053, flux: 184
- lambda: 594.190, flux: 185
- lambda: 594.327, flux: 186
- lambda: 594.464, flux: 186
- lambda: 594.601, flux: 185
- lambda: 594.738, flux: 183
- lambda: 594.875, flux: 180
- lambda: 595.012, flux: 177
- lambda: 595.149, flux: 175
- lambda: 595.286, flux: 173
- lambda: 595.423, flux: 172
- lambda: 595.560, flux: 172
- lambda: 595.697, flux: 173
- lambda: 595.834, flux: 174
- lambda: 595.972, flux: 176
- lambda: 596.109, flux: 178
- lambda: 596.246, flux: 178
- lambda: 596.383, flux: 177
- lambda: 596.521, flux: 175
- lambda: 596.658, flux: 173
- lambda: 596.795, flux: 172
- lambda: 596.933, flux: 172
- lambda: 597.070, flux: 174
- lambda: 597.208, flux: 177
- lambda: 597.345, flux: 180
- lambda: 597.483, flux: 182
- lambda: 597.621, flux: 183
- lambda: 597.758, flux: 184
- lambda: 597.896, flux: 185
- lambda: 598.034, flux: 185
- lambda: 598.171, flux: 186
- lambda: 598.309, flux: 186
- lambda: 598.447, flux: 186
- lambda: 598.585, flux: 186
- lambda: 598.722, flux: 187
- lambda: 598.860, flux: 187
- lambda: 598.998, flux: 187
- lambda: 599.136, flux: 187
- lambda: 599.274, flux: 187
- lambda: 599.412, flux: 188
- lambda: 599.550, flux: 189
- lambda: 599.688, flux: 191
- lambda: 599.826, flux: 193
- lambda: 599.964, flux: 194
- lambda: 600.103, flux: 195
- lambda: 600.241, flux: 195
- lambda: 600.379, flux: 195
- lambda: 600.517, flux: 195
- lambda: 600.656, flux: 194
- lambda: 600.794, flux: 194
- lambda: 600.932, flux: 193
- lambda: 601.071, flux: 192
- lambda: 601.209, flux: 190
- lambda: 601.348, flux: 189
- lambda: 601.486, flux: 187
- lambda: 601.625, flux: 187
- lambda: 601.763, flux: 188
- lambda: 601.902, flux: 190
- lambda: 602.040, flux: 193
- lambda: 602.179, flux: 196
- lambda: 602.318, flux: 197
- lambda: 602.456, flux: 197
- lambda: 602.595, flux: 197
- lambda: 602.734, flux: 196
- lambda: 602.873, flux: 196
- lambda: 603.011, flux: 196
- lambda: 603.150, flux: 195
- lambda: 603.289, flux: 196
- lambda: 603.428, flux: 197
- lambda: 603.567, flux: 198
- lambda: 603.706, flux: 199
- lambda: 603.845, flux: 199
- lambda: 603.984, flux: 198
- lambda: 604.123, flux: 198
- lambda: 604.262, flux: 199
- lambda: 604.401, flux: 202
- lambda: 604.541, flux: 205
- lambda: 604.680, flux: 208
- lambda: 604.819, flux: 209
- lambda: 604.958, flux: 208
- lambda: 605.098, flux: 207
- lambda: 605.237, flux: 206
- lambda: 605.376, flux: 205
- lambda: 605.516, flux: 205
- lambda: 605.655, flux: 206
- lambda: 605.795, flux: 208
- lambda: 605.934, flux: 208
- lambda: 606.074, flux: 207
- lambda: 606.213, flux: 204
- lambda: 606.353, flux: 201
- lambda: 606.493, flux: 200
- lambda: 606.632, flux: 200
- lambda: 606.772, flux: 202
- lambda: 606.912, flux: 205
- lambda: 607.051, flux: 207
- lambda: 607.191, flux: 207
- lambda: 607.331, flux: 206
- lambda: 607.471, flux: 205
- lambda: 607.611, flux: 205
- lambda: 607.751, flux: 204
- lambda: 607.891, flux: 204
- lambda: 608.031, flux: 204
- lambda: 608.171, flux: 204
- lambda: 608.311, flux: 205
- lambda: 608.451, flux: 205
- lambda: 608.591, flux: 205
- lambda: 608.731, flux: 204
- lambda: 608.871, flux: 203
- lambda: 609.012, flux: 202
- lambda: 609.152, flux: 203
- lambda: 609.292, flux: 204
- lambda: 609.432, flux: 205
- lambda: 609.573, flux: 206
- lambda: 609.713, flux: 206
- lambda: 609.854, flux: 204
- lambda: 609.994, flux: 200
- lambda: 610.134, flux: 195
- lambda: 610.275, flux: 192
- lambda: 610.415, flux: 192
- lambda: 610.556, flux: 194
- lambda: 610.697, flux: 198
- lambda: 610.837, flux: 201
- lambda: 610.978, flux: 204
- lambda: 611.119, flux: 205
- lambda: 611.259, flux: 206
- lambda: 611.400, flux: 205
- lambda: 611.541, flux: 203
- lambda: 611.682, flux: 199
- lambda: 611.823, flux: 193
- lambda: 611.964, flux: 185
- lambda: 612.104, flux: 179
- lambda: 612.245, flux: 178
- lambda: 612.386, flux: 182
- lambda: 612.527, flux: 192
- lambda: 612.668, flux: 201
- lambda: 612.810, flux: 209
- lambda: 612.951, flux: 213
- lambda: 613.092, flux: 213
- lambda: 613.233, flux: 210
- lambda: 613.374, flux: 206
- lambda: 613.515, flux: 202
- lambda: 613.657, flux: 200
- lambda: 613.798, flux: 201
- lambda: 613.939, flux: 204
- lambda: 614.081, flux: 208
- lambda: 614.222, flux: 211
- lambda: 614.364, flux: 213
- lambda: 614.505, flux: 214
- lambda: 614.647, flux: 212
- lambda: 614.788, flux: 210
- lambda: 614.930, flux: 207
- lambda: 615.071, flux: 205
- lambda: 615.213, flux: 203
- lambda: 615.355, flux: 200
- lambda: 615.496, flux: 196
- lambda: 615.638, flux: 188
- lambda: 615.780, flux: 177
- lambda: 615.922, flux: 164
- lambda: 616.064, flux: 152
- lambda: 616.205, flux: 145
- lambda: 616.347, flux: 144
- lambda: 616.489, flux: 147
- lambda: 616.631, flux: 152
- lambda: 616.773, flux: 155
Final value 1.2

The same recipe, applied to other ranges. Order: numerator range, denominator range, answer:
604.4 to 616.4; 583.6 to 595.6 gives 1.29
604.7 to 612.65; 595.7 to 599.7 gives 1.15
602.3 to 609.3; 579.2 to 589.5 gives 1.22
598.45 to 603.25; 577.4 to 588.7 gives 1.09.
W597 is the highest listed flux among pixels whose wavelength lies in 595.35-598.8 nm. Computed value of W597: 187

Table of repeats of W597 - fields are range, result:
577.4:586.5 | 209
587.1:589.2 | 176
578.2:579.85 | 205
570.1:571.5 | 177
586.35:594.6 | 186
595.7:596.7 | 178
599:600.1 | 194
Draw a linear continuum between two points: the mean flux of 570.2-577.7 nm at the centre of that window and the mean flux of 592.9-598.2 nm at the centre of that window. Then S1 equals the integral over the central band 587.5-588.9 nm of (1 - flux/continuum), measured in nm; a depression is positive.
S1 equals 0.24 nm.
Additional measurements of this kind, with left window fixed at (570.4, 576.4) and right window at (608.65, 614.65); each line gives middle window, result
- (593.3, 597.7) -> 0.36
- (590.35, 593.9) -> 0.37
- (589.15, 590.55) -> 0.57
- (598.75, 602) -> 0.09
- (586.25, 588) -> 0.15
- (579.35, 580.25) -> -0.09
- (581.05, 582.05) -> -0.01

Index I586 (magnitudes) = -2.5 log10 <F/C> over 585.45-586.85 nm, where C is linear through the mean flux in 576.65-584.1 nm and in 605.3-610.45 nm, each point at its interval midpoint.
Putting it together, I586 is 0.13 mag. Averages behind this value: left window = 195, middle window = 174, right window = 204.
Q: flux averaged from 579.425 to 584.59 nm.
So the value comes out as 196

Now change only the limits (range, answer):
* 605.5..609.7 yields 204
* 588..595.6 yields 157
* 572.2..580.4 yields 191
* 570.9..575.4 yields 184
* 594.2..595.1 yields 183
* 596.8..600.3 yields 186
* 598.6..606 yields 196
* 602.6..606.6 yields 202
